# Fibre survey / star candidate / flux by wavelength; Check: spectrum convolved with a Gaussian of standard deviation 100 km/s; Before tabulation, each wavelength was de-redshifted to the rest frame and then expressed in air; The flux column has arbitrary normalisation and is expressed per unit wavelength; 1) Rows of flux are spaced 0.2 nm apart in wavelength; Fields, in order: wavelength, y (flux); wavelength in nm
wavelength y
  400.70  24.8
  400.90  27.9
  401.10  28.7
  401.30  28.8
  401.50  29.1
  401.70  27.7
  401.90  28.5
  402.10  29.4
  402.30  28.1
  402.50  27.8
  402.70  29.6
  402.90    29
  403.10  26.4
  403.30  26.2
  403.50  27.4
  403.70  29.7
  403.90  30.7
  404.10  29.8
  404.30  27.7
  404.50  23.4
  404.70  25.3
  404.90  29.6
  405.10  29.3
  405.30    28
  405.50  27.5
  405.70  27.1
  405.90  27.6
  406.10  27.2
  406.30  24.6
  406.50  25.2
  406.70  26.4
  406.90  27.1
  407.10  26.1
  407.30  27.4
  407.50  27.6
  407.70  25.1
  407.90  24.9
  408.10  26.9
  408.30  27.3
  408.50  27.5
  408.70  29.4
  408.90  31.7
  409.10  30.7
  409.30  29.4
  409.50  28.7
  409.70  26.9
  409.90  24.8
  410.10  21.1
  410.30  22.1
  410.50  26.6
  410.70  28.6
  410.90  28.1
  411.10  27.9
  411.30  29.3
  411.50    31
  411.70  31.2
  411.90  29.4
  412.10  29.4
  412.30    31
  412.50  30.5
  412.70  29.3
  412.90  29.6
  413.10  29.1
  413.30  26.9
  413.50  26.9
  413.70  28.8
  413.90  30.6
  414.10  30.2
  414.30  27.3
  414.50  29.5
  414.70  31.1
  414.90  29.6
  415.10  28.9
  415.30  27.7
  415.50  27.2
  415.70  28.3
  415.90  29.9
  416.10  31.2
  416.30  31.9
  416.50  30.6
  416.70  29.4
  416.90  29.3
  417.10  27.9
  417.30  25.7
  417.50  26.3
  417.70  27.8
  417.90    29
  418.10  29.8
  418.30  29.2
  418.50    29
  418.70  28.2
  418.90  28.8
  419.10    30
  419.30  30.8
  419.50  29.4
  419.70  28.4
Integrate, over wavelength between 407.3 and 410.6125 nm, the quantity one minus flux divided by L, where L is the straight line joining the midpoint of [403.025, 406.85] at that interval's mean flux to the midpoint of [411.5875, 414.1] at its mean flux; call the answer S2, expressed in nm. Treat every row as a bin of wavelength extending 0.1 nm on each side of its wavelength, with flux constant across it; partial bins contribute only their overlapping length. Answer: 0.17 nm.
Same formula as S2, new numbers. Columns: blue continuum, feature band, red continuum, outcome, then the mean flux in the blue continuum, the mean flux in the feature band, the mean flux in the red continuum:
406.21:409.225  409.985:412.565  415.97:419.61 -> -0.02 nm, 27.2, 28.1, 29.1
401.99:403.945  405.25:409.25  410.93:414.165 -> 0.22 nm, 28.4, 27.3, 29.4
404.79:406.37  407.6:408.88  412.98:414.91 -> 0.04 nm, 27.7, 27.2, 29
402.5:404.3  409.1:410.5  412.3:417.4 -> 0.14 nm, 28.5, 25.9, 29.1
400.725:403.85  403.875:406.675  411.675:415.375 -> 0.13 nm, 28.2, 27.2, 29.3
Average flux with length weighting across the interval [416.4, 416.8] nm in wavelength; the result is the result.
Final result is 30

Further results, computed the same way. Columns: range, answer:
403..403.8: 27.4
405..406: 27.9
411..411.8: 29.9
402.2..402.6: 28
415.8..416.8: 30.6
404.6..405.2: 28.1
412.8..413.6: 28.1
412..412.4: 30.2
